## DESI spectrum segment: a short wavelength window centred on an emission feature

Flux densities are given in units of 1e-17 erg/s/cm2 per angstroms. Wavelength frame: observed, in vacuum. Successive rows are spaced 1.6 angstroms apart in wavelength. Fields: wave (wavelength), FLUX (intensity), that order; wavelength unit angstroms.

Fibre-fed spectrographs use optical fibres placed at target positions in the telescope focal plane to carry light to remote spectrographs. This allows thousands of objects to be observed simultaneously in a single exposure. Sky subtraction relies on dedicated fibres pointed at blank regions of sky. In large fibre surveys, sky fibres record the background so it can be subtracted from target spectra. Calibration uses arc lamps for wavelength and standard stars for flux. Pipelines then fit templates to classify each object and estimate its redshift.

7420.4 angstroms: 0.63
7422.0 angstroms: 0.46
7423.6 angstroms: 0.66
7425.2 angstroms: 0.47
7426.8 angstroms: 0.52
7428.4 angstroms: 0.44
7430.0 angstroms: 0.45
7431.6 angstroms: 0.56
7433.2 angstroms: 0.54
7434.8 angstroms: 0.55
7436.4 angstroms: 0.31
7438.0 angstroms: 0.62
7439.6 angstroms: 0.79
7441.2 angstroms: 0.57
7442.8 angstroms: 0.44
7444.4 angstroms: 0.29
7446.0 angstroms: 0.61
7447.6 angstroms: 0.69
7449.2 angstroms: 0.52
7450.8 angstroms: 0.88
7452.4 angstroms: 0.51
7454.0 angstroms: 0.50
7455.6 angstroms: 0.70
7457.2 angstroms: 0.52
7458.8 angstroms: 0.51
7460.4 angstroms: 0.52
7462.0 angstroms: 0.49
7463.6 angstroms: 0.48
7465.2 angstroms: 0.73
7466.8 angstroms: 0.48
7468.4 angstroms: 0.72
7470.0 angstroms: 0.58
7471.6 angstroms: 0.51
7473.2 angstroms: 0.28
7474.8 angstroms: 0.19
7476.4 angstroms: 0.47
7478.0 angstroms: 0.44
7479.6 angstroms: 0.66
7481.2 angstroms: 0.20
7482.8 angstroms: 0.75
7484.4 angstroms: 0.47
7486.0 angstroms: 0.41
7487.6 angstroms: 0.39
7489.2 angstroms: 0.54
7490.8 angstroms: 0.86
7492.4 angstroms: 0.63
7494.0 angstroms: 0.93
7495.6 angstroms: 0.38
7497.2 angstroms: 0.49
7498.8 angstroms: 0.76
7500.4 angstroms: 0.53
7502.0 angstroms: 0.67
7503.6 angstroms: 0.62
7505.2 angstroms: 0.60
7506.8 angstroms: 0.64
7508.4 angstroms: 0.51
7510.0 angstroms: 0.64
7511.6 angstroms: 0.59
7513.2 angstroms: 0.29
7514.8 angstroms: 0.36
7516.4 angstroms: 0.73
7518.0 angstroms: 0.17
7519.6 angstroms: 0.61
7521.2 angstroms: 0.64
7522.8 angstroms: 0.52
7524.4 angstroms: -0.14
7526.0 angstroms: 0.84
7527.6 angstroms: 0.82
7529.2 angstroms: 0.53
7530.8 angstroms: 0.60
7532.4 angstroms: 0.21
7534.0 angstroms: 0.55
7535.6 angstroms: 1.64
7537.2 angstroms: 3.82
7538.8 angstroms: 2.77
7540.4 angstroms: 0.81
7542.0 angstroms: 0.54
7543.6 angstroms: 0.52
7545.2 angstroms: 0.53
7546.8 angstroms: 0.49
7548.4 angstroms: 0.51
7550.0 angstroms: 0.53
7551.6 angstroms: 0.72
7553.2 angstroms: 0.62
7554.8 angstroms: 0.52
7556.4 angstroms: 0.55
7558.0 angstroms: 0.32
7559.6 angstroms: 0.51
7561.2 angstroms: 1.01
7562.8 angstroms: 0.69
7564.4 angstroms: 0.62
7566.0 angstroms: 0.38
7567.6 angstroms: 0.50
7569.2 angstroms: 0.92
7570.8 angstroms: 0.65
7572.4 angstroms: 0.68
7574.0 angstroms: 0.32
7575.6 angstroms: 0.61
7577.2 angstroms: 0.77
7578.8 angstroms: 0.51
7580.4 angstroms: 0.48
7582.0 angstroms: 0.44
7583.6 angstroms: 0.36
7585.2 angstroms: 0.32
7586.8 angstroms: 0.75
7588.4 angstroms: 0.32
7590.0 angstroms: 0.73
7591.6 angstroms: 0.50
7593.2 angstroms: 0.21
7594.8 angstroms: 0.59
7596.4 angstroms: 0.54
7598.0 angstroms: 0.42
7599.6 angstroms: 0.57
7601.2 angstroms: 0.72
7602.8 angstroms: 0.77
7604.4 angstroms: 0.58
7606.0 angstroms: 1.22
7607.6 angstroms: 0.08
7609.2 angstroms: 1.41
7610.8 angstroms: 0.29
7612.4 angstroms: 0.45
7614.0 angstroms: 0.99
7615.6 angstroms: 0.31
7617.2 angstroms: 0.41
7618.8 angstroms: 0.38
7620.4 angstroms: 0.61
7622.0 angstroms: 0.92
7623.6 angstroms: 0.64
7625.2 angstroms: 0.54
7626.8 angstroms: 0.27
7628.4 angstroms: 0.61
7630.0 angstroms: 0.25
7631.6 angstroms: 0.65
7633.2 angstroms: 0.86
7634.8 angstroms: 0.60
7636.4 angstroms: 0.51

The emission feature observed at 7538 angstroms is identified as H-alpha 6563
